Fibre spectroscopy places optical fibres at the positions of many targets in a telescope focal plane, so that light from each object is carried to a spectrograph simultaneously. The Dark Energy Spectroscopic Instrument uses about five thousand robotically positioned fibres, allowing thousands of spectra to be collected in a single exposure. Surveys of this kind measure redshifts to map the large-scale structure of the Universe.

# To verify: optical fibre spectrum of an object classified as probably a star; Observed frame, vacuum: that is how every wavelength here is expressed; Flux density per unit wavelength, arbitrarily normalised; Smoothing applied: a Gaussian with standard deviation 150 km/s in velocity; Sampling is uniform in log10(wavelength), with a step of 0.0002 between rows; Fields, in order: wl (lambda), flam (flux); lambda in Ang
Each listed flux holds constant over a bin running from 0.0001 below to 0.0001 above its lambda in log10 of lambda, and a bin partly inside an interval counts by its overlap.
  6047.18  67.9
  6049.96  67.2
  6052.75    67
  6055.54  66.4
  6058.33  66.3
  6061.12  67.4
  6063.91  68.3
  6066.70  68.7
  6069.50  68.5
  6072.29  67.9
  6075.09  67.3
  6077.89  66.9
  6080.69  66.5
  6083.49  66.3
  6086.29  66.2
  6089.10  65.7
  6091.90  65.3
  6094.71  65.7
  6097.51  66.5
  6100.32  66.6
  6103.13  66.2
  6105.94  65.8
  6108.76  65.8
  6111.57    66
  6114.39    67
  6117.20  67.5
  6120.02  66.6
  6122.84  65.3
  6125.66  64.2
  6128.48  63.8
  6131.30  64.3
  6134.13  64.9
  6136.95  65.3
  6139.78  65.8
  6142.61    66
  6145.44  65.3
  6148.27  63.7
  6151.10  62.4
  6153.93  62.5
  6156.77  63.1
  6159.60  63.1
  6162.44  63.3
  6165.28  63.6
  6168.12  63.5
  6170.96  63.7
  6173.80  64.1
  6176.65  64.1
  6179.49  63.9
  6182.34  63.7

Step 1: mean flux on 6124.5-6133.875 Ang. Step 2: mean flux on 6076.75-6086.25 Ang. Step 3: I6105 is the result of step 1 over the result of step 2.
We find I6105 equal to 0.96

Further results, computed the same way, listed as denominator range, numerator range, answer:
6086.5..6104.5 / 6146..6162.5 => 0.96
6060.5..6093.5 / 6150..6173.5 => 0.94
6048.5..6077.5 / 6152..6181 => 0.94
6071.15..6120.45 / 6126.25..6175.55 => 0.96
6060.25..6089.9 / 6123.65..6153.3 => 0.96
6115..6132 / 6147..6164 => 0.96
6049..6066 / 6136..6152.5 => 0.96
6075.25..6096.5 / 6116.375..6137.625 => 0.98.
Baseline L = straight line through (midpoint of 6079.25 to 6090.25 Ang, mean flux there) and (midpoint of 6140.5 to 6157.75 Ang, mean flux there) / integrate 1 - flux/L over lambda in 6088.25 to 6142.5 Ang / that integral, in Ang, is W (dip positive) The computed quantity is -0.5 Ang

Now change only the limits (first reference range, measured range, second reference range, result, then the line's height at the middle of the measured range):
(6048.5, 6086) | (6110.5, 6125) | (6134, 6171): -0.23 Ang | 65.3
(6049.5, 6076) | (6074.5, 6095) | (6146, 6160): 0.07 Ang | 66.4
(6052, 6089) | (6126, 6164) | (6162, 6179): 0.30 Ang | 64.6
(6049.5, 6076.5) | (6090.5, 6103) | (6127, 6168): 0.01 Ang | 66.1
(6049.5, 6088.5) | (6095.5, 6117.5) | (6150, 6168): -0.30 Ang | 65.4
